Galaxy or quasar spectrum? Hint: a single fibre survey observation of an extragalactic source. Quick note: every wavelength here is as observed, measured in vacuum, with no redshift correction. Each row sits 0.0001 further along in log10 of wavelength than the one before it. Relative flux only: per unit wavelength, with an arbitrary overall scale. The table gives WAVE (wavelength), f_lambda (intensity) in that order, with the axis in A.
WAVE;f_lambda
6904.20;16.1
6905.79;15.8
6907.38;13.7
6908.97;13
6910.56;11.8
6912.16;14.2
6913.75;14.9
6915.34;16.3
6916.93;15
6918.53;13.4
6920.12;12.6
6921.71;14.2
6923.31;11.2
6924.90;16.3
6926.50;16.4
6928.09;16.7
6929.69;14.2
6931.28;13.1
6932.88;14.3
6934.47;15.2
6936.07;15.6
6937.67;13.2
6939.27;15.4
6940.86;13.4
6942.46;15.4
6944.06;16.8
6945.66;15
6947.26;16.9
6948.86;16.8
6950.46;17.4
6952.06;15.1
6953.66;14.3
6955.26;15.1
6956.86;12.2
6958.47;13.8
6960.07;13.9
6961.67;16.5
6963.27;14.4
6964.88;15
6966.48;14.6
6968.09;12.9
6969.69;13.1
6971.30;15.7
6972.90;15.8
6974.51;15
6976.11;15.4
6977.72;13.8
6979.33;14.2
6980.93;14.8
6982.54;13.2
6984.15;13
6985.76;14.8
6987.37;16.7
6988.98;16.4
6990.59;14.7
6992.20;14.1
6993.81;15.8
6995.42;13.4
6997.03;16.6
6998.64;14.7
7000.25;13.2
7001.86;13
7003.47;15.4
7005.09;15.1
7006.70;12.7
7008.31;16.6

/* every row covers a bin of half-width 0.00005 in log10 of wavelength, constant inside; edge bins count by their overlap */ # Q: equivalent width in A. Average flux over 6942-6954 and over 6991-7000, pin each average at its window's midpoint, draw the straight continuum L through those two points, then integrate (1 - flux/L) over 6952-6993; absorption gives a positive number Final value 2.3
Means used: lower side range 16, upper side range 14.8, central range 14.5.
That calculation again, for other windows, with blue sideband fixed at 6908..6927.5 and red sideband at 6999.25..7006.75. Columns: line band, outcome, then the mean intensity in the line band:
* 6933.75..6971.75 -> -2.18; 14.9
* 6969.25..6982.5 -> -0.59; 14.7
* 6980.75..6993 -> -0.58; 14.7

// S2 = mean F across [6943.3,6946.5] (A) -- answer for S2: 15.9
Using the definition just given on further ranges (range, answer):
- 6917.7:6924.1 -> 12.8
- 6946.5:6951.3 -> 17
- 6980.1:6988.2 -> 14.5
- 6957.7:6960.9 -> 13.9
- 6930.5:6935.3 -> 14.2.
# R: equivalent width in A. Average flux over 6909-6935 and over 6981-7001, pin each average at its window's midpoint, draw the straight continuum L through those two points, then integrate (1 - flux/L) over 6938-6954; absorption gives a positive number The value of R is -1.28 A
